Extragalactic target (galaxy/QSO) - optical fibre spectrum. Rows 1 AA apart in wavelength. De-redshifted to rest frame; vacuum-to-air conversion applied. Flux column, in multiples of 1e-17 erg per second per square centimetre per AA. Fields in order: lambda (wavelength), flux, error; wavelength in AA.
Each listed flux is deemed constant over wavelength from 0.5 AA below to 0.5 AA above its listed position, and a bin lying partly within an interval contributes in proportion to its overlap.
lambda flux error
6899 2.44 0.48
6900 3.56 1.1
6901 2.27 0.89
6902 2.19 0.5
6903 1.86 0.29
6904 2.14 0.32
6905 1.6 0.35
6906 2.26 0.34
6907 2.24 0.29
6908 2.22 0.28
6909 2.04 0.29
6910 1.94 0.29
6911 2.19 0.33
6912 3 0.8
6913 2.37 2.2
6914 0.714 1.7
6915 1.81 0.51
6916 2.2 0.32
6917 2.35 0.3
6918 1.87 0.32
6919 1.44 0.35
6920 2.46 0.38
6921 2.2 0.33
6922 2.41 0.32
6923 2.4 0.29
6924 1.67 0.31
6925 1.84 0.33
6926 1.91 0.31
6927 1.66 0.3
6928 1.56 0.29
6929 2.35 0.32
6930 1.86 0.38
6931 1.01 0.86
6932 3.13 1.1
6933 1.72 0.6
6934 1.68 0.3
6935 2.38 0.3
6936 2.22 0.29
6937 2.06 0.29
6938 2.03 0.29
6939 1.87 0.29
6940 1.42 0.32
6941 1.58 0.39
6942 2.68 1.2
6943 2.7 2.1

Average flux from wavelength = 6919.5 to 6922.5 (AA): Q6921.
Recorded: 2.36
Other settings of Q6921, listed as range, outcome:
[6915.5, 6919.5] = 1.97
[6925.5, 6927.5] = 1.78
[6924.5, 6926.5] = 1.88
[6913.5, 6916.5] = 1.57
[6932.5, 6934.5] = 1.7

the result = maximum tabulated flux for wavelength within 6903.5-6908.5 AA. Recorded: 2.26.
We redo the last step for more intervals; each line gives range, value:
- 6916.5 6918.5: 2.35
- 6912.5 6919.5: 2.37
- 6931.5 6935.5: 3.13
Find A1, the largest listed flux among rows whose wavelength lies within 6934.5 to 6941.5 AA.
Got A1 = 2.38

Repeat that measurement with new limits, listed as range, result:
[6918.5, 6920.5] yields 2.46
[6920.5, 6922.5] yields 2.41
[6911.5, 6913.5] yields 3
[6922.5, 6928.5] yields 2.4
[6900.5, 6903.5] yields 2.27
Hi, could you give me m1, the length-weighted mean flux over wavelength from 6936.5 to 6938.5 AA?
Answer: 2.04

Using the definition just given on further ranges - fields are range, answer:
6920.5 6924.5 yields 2.17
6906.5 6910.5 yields 2.11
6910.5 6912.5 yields 2.59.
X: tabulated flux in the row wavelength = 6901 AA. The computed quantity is 2.27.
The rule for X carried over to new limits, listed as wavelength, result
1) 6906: 2.26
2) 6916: 2.2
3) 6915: 1.81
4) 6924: 1.67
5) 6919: 1.44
